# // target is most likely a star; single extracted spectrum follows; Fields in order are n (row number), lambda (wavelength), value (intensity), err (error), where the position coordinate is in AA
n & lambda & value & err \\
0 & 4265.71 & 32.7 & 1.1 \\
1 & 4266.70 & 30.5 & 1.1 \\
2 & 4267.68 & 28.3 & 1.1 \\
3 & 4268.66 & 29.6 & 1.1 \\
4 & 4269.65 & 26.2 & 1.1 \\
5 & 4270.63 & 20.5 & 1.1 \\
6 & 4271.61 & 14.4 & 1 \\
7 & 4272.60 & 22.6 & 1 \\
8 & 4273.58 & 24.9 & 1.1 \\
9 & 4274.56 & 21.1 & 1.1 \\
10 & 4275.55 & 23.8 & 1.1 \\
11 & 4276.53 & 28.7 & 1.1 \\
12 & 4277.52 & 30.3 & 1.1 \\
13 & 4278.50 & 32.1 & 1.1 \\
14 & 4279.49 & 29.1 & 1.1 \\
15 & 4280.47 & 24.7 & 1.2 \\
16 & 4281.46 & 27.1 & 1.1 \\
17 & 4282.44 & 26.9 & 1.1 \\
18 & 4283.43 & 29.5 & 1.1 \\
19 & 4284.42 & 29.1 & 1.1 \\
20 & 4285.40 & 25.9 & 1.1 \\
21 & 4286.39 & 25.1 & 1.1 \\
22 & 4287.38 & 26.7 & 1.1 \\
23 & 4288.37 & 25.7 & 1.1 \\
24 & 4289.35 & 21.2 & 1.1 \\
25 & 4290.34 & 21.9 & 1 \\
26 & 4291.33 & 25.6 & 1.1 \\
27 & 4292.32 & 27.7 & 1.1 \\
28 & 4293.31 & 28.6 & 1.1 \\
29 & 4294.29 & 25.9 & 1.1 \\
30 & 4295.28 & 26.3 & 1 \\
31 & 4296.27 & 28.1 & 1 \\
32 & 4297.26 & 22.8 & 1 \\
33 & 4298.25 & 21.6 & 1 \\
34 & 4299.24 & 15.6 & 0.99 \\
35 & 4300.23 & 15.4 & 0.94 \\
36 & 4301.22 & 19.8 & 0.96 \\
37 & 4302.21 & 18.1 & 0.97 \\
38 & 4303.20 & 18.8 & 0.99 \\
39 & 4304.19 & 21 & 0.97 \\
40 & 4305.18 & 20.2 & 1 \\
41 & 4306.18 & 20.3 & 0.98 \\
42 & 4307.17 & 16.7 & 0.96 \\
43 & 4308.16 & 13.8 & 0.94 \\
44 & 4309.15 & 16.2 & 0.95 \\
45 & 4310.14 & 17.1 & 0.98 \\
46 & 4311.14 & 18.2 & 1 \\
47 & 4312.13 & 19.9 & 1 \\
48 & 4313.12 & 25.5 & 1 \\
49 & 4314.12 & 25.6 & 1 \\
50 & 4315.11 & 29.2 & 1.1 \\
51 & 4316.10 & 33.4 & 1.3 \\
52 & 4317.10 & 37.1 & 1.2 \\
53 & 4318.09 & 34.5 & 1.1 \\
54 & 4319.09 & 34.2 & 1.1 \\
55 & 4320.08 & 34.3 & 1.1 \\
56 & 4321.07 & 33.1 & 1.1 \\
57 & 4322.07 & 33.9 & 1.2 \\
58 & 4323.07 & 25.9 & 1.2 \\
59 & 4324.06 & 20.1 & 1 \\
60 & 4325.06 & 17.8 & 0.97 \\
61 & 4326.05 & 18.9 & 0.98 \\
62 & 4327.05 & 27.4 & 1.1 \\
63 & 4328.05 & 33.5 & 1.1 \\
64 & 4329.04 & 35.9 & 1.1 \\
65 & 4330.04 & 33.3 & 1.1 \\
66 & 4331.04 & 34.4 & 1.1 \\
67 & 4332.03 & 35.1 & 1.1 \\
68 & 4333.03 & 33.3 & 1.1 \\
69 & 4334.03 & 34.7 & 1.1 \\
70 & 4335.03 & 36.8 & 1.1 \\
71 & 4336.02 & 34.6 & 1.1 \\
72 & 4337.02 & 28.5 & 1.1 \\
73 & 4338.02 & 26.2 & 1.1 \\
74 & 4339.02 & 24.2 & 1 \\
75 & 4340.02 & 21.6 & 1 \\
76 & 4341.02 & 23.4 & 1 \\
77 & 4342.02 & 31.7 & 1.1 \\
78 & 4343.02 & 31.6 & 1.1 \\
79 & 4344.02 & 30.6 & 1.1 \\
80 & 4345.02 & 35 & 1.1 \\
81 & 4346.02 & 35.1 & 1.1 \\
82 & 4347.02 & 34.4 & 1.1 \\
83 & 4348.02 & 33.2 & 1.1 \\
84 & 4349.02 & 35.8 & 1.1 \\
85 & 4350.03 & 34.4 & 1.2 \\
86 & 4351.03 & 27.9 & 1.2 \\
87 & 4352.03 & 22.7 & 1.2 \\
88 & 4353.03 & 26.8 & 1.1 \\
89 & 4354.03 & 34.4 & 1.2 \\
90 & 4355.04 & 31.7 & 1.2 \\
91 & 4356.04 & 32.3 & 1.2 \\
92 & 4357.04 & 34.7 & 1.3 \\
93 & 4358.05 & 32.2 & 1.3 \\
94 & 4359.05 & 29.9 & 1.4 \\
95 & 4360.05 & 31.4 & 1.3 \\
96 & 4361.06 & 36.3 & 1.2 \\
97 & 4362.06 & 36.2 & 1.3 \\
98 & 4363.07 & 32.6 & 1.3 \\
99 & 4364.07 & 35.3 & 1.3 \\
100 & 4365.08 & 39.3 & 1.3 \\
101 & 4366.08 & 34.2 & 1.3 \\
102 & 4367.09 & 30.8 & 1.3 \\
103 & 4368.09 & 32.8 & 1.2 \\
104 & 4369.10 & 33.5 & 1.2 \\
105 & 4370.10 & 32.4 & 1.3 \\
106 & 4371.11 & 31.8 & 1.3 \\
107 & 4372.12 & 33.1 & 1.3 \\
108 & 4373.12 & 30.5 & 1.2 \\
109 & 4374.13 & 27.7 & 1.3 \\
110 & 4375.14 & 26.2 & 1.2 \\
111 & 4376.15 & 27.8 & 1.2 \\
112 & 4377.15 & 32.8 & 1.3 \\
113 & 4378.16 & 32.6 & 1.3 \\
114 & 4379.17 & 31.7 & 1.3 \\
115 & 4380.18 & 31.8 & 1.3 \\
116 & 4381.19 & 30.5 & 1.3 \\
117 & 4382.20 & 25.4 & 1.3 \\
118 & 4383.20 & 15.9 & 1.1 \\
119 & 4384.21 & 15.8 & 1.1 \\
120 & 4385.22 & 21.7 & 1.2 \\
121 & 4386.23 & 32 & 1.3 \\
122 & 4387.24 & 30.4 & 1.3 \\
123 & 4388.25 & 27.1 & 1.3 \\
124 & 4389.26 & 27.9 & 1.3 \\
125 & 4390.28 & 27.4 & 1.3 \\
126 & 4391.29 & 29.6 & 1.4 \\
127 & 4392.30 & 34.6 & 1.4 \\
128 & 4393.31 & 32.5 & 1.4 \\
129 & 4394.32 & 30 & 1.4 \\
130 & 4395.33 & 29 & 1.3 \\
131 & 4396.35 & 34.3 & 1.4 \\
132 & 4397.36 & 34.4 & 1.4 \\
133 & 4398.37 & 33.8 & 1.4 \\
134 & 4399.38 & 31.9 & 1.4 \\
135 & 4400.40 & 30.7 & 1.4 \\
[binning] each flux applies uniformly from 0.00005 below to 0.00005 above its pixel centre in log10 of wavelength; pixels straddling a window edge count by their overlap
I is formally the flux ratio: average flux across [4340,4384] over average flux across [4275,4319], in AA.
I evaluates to 1.28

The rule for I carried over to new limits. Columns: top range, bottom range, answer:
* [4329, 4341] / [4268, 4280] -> 1.23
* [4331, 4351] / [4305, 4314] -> 1.67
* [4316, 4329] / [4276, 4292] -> 1.10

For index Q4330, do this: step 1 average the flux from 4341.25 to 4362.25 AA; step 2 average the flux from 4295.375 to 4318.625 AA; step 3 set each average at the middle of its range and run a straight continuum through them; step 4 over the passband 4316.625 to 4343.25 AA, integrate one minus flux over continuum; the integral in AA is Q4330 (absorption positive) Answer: -3.0 AA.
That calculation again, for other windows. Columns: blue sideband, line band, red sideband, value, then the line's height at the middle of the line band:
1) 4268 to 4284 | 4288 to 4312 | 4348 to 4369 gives 5.7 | 27.8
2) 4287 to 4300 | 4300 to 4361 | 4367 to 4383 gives -2.1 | 27.1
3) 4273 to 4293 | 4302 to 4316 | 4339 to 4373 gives 3.9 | 28.4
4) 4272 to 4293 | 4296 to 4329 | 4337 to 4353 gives 4.6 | 27.9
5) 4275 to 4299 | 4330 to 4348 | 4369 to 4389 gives -2.5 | 27.5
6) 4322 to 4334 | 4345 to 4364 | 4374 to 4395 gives -2.5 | 28.7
